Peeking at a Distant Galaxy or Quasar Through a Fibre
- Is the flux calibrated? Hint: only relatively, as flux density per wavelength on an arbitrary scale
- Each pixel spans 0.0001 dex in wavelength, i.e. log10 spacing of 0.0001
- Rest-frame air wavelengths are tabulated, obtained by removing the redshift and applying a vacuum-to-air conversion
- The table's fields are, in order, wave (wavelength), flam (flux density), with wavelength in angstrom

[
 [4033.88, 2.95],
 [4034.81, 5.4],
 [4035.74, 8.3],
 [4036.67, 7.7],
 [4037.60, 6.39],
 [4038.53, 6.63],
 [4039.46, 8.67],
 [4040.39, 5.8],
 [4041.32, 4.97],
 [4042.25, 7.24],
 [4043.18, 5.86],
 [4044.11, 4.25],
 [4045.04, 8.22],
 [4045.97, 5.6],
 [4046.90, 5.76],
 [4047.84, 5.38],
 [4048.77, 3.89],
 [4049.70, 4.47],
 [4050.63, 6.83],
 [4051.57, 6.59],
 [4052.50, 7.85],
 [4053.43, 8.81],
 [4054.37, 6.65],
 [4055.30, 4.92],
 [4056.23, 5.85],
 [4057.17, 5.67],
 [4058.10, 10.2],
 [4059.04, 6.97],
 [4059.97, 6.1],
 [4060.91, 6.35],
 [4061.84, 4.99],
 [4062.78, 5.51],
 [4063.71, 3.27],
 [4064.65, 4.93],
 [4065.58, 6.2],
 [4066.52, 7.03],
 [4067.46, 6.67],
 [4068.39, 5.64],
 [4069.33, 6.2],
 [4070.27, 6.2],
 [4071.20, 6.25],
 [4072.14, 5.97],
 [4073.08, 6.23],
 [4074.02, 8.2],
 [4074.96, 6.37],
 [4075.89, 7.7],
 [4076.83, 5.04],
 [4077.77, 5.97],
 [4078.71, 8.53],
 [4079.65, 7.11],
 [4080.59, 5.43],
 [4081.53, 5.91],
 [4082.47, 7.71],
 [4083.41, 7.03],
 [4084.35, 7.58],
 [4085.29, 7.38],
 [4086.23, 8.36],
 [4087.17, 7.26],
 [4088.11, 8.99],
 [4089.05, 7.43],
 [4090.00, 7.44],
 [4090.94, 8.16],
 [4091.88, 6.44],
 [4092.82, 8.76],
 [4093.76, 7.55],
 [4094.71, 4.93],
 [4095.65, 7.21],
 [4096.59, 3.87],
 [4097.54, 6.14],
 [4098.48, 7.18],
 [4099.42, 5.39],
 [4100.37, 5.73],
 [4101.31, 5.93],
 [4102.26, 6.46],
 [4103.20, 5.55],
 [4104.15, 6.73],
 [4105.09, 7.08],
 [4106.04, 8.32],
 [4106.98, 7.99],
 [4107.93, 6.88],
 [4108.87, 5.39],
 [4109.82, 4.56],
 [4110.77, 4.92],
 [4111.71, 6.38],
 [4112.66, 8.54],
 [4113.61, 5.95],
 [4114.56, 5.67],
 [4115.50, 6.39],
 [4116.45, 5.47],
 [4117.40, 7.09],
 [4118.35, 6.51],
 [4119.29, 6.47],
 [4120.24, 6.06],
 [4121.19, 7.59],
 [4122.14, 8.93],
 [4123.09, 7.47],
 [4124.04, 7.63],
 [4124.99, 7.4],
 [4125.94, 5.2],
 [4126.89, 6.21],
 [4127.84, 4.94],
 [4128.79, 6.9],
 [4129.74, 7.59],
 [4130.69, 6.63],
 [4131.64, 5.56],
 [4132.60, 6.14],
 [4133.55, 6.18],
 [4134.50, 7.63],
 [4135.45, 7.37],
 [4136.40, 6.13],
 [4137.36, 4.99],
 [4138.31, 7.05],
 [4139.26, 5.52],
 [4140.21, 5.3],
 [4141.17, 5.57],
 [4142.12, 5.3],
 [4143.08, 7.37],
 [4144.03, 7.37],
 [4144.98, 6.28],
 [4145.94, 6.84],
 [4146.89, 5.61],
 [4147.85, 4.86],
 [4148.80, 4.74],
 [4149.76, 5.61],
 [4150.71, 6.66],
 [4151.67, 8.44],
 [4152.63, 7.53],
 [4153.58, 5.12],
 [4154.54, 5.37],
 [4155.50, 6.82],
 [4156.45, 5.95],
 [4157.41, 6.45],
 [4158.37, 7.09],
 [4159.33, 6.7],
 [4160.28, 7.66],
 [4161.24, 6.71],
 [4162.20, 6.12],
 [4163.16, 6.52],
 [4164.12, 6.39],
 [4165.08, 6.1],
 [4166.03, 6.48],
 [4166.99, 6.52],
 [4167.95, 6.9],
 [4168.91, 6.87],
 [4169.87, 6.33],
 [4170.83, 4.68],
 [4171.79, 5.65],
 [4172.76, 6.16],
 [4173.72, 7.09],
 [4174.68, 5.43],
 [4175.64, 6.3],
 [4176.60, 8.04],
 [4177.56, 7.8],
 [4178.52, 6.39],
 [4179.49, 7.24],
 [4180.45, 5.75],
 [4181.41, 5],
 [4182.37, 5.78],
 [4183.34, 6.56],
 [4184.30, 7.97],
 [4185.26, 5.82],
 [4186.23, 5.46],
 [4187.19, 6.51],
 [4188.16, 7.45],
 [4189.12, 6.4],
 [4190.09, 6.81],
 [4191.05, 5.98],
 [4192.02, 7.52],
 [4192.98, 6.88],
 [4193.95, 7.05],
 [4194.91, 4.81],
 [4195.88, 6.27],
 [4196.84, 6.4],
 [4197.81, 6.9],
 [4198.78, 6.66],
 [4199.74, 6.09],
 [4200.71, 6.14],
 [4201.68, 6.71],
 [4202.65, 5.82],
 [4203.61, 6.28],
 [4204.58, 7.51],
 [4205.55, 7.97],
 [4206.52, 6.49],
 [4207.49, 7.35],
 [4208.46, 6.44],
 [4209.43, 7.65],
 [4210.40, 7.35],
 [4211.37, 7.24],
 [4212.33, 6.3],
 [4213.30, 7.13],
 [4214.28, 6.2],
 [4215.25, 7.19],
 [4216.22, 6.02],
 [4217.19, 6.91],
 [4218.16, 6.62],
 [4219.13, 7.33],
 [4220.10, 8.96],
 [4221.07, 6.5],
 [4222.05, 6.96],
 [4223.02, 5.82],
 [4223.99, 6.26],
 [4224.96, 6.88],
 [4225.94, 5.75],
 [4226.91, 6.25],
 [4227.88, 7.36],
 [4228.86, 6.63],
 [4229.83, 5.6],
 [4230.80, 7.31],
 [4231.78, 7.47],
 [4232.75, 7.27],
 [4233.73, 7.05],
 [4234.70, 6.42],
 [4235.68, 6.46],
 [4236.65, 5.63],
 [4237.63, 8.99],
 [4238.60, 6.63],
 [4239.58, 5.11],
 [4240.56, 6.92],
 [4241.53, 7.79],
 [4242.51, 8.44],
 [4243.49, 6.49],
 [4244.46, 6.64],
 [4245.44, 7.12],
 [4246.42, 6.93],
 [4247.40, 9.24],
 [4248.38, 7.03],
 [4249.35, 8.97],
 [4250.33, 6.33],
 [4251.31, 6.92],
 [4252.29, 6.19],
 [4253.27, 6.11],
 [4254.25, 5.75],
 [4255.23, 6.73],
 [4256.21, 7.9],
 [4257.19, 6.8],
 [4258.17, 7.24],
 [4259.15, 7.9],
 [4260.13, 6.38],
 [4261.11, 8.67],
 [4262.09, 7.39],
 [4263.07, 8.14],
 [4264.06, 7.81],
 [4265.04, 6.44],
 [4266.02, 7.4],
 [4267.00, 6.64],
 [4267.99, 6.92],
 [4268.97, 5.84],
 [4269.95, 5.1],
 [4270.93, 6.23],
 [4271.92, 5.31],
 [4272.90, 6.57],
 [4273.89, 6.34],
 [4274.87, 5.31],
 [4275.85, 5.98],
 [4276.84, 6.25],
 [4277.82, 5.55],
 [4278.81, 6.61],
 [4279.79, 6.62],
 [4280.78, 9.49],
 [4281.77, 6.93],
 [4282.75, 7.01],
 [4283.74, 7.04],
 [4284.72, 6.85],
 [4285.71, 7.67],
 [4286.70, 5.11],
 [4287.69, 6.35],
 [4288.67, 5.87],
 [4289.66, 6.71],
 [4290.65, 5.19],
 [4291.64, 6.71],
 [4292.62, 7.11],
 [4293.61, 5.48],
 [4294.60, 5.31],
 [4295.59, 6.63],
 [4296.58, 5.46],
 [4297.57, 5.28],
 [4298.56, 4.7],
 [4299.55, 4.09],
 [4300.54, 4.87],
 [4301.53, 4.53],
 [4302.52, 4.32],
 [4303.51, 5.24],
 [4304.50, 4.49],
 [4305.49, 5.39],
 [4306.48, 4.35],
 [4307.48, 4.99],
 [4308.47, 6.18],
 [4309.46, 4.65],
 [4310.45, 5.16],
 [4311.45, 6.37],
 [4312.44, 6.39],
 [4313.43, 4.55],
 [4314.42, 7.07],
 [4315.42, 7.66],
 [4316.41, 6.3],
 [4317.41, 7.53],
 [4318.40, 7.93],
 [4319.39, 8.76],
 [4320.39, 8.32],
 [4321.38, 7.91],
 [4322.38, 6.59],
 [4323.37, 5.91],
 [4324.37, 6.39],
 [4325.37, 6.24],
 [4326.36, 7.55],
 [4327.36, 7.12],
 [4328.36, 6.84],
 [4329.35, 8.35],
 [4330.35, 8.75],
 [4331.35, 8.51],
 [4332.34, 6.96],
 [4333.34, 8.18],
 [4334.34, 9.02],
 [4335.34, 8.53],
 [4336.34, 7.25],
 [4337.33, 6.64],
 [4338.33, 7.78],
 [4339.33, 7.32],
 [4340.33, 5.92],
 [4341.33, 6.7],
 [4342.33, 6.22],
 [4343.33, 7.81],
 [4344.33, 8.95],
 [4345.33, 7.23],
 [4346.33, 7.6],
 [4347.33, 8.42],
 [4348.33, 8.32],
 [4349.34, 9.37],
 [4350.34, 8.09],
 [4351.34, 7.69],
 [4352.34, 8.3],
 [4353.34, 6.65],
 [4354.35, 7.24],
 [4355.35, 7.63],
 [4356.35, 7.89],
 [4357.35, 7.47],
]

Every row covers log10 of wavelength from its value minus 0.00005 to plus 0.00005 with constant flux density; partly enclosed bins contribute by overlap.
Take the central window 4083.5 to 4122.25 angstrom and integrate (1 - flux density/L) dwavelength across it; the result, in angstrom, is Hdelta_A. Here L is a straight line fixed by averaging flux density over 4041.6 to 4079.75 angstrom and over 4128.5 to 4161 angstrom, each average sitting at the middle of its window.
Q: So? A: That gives -2.5 angstrom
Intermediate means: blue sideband 6.27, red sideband 6.36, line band 6.73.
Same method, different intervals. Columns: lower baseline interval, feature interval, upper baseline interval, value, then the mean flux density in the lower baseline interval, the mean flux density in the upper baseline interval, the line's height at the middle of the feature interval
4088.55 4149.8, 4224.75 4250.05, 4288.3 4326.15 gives -3.54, 6.44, 5.98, 6.15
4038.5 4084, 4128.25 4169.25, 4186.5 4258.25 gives 1.26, 6.32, 6.82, 6.59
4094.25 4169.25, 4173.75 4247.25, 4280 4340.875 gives -3.16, 6.39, 6.52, 6.45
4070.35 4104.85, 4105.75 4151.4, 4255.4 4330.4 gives 2.06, 6.77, 6.42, 6.7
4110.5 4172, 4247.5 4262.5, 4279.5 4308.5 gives -2.87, 6.42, 5.85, 6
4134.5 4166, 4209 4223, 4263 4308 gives -1.82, 6.32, 6.03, 6.18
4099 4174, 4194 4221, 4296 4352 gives -0.94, 6.4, 6.77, 6.54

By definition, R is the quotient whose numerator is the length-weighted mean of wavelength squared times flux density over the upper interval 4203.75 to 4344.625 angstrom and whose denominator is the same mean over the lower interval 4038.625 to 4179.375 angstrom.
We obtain 1.1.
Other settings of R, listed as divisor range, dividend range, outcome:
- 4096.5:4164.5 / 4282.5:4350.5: 1.14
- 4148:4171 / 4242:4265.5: 1.18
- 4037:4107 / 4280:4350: 1.15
